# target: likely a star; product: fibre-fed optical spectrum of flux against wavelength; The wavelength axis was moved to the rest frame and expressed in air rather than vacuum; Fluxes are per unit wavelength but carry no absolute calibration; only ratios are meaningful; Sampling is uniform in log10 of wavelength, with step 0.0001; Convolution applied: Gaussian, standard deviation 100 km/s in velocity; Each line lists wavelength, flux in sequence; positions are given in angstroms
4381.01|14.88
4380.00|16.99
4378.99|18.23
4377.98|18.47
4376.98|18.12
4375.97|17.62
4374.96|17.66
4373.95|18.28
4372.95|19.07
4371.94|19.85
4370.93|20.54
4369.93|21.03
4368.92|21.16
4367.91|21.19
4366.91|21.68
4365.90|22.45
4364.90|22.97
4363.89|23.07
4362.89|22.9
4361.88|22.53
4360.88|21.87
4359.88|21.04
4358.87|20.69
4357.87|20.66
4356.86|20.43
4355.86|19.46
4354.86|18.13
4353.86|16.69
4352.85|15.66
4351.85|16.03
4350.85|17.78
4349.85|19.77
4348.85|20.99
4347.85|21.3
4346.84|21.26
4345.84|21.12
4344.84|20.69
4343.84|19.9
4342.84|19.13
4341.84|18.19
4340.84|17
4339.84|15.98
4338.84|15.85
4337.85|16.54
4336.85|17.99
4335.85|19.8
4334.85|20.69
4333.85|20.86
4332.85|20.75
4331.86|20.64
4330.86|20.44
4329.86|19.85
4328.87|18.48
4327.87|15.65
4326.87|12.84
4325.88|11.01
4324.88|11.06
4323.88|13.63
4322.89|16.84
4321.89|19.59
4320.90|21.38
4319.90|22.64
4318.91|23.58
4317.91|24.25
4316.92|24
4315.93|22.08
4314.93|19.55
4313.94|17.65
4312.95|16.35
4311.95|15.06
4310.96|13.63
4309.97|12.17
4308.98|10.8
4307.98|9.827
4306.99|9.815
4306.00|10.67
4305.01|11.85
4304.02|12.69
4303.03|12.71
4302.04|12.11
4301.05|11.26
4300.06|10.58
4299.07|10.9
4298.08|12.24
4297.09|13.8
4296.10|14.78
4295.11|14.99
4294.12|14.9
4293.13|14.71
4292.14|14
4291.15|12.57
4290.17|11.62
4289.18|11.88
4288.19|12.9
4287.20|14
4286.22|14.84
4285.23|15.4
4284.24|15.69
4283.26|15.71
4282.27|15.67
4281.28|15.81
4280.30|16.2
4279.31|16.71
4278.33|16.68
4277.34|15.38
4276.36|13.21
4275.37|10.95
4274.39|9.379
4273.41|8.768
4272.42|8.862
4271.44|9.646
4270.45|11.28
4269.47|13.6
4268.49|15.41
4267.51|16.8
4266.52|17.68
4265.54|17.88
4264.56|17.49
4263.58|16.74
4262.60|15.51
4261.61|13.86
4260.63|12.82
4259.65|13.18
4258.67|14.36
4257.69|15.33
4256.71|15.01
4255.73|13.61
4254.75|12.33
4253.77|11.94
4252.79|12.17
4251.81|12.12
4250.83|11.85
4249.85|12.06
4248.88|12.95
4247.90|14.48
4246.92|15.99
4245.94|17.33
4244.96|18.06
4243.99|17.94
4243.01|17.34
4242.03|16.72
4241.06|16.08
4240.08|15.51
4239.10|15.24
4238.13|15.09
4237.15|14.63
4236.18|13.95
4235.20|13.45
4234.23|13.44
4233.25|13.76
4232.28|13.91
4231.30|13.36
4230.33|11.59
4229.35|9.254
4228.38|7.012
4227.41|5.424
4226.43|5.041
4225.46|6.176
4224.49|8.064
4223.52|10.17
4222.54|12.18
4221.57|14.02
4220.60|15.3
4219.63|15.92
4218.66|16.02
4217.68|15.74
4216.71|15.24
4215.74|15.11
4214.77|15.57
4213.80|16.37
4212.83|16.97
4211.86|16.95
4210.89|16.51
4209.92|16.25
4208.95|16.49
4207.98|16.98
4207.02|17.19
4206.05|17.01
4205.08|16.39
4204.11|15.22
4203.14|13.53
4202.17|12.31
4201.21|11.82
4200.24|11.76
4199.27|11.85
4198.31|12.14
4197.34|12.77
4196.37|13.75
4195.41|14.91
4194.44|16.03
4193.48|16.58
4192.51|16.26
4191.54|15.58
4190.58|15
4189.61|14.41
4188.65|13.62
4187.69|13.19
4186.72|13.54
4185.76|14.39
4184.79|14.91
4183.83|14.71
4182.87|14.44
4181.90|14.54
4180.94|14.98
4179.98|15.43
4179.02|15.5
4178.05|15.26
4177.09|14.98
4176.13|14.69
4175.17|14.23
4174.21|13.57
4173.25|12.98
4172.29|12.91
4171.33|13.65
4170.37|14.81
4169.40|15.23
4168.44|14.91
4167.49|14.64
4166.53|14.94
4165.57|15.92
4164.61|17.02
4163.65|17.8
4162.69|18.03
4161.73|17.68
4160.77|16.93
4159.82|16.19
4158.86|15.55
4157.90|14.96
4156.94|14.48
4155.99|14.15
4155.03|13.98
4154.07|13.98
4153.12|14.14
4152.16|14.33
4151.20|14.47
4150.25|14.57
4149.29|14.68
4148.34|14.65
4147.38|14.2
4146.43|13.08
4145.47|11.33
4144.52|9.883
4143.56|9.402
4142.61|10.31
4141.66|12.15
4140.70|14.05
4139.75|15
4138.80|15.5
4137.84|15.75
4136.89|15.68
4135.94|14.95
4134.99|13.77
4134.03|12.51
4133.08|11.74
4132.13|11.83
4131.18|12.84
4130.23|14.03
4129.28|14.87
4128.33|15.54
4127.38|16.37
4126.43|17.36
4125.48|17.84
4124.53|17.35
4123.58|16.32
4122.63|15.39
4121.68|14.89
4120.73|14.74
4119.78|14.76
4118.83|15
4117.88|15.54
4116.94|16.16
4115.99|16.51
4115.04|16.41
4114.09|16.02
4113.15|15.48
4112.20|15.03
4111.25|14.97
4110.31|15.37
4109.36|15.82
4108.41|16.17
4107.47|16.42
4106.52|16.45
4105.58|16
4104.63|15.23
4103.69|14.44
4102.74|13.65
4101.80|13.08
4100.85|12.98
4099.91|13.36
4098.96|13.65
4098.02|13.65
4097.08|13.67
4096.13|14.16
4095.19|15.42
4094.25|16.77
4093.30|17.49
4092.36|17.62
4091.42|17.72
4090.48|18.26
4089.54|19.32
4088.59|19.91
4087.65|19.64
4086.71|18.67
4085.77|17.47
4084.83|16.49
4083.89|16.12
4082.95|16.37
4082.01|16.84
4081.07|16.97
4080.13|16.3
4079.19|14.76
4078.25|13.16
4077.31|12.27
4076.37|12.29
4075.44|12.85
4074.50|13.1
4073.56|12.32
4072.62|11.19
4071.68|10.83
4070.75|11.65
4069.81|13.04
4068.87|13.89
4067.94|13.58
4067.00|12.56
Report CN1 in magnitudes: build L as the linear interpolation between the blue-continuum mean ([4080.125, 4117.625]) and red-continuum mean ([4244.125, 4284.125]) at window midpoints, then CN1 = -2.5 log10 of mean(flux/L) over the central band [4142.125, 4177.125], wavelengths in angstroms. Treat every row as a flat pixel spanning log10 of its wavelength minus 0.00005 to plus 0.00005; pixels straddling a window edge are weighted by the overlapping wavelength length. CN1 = 0.07 mag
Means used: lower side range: 16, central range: 14.4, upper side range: 14.2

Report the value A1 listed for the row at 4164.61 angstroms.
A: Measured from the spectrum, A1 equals 17.02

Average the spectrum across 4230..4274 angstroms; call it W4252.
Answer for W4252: 14.2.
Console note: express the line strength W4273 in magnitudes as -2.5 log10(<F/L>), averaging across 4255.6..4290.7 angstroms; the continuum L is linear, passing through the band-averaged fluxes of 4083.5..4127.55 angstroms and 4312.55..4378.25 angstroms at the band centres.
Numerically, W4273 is 0.28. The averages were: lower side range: 16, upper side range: 19.4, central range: 14.2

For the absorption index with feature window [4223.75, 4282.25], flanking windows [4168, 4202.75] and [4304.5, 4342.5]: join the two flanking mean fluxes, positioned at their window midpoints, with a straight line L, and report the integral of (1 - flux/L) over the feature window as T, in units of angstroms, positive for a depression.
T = 8.0 angstroms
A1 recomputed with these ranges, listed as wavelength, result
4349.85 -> 19.77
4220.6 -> 15.3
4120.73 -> 14.74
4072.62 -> 11.19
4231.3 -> 13.36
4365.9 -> 22.45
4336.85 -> 17.99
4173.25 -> 12.98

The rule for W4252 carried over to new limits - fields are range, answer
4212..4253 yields 13.6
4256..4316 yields 13.8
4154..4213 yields 15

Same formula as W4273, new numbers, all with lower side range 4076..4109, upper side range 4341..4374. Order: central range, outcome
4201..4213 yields 0.13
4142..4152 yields 0.30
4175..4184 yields 0.16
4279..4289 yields 0.25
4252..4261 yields 0.35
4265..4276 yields 0.42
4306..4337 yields 0.13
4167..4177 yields 0.20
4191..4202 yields 0.25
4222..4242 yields 0.47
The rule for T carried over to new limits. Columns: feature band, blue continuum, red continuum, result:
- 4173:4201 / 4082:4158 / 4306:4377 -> 3.2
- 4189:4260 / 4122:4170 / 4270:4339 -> 4.3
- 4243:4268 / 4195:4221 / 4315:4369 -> 2.7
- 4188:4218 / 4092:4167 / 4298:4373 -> 1.8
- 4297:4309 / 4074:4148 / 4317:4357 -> 4.4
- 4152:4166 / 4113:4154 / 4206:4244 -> -1.4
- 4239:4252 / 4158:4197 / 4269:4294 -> -1.2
